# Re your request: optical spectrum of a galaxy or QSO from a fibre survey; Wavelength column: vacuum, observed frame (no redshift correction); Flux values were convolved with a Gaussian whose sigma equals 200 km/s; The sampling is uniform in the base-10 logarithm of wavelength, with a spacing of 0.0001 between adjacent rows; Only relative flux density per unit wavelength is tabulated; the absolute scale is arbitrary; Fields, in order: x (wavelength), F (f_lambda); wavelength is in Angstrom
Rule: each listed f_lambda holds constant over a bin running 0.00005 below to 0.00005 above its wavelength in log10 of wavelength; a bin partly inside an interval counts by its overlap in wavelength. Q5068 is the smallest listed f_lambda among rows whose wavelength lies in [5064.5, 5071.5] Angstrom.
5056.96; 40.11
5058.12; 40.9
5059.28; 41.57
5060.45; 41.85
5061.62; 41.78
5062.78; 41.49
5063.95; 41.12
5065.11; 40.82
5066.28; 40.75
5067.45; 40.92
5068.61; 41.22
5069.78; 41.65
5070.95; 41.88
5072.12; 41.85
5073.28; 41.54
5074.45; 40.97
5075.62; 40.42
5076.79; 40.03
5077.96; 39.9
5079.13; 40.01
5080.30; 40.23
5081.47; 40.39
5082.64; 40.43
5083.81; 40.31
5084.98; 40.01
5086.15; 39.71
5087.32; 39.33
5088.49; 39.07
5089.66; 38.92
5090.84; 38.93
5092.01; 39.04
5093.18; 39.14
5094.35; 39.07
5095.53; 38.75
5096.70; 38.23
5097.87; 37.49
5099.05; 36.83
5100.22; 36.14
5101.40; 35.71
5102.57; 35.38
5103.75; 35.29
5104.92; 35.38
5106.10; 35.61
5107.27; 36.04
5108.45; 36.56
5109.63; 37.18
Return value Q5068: 40.75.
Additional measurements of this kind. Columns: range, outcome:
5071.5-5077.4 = 40.03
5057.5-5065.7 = 40.82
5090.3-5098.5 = 37.49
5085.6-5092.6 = 38.92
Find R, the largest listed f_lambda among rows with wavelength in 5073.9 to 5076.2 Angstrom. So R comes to 40.97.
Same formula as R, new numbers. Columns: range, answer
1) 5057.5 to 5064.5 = 41.85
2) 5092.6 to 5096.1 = 39.14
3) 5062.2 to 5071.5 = 41.88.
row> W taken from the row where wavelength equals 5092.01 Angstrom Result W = 39.04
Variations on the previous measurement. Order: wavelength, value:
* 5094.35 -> 39.07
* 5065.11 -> 40.82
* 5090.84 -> 38.93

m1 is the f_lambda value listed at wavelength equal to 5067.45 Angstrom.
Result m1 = 40.92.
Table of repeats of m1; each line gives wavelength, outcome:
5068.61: 41.22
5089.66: 38.92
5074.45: 40.97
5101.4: 35.71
